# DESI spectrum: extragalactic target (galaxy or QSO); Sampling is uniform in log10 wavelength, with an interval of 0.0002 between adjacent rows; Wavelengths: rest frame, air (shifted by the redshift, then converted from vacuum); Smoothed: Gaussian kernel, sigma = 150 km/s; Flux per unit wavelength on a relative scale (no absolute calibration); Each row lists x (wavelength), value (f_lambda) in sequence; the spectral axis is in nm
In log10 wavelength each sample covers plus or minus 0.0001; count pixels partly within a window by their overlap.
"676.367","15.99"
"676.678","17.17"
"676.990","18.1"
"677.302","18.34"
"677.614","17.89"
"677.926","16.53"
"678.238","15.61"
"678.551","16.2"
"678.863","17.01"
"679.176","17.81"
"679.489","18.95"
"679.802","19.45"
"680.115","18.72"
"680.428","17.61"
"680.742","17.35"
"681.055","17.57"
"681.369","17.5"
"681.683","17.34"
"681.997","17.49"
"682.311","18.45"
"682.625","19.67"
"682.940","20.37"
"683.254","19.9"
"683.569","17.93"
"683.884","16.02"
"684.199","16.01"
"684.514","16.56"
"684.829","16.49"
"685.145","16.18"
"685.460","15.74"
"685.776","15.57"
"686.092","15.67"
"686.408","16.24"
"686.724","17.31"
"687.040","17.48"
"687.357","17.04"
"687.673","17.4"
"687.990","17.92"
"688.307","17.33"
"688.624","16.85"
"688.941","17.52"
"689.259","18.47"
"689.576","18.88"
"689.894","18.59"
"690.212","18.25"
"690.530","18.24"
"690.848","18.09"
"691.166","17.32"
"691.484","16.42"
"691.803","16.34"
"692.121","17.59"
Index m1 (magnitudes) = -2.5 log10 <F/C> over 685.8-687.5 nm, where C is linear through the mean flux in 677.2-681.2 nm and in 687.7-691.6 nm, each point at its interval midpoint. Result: 0.07 mag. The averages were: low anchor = 17.6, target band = 16.7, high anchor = 17.8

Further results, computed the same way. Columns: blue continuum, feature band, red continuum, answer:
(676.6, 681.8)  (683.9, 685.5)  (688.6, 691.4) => 0.10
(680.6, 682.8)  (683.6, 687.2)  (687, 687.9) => 0.08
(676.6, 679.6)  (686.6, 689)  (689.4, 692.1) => 0.02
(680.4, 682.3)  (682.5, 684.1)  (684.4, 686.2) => -0.11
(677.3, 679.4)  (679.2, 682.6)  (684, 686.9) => -0.09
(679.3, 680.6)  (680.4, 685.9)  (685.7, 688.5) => 0.03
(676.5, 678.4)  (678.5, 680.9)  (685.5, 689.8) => -0.04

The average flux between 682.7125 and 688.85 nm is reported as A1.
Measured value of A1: 17.1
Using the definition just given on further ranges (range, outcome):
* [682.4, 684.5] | 18.2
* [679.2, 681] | 18.3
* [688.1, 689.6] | 17.7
